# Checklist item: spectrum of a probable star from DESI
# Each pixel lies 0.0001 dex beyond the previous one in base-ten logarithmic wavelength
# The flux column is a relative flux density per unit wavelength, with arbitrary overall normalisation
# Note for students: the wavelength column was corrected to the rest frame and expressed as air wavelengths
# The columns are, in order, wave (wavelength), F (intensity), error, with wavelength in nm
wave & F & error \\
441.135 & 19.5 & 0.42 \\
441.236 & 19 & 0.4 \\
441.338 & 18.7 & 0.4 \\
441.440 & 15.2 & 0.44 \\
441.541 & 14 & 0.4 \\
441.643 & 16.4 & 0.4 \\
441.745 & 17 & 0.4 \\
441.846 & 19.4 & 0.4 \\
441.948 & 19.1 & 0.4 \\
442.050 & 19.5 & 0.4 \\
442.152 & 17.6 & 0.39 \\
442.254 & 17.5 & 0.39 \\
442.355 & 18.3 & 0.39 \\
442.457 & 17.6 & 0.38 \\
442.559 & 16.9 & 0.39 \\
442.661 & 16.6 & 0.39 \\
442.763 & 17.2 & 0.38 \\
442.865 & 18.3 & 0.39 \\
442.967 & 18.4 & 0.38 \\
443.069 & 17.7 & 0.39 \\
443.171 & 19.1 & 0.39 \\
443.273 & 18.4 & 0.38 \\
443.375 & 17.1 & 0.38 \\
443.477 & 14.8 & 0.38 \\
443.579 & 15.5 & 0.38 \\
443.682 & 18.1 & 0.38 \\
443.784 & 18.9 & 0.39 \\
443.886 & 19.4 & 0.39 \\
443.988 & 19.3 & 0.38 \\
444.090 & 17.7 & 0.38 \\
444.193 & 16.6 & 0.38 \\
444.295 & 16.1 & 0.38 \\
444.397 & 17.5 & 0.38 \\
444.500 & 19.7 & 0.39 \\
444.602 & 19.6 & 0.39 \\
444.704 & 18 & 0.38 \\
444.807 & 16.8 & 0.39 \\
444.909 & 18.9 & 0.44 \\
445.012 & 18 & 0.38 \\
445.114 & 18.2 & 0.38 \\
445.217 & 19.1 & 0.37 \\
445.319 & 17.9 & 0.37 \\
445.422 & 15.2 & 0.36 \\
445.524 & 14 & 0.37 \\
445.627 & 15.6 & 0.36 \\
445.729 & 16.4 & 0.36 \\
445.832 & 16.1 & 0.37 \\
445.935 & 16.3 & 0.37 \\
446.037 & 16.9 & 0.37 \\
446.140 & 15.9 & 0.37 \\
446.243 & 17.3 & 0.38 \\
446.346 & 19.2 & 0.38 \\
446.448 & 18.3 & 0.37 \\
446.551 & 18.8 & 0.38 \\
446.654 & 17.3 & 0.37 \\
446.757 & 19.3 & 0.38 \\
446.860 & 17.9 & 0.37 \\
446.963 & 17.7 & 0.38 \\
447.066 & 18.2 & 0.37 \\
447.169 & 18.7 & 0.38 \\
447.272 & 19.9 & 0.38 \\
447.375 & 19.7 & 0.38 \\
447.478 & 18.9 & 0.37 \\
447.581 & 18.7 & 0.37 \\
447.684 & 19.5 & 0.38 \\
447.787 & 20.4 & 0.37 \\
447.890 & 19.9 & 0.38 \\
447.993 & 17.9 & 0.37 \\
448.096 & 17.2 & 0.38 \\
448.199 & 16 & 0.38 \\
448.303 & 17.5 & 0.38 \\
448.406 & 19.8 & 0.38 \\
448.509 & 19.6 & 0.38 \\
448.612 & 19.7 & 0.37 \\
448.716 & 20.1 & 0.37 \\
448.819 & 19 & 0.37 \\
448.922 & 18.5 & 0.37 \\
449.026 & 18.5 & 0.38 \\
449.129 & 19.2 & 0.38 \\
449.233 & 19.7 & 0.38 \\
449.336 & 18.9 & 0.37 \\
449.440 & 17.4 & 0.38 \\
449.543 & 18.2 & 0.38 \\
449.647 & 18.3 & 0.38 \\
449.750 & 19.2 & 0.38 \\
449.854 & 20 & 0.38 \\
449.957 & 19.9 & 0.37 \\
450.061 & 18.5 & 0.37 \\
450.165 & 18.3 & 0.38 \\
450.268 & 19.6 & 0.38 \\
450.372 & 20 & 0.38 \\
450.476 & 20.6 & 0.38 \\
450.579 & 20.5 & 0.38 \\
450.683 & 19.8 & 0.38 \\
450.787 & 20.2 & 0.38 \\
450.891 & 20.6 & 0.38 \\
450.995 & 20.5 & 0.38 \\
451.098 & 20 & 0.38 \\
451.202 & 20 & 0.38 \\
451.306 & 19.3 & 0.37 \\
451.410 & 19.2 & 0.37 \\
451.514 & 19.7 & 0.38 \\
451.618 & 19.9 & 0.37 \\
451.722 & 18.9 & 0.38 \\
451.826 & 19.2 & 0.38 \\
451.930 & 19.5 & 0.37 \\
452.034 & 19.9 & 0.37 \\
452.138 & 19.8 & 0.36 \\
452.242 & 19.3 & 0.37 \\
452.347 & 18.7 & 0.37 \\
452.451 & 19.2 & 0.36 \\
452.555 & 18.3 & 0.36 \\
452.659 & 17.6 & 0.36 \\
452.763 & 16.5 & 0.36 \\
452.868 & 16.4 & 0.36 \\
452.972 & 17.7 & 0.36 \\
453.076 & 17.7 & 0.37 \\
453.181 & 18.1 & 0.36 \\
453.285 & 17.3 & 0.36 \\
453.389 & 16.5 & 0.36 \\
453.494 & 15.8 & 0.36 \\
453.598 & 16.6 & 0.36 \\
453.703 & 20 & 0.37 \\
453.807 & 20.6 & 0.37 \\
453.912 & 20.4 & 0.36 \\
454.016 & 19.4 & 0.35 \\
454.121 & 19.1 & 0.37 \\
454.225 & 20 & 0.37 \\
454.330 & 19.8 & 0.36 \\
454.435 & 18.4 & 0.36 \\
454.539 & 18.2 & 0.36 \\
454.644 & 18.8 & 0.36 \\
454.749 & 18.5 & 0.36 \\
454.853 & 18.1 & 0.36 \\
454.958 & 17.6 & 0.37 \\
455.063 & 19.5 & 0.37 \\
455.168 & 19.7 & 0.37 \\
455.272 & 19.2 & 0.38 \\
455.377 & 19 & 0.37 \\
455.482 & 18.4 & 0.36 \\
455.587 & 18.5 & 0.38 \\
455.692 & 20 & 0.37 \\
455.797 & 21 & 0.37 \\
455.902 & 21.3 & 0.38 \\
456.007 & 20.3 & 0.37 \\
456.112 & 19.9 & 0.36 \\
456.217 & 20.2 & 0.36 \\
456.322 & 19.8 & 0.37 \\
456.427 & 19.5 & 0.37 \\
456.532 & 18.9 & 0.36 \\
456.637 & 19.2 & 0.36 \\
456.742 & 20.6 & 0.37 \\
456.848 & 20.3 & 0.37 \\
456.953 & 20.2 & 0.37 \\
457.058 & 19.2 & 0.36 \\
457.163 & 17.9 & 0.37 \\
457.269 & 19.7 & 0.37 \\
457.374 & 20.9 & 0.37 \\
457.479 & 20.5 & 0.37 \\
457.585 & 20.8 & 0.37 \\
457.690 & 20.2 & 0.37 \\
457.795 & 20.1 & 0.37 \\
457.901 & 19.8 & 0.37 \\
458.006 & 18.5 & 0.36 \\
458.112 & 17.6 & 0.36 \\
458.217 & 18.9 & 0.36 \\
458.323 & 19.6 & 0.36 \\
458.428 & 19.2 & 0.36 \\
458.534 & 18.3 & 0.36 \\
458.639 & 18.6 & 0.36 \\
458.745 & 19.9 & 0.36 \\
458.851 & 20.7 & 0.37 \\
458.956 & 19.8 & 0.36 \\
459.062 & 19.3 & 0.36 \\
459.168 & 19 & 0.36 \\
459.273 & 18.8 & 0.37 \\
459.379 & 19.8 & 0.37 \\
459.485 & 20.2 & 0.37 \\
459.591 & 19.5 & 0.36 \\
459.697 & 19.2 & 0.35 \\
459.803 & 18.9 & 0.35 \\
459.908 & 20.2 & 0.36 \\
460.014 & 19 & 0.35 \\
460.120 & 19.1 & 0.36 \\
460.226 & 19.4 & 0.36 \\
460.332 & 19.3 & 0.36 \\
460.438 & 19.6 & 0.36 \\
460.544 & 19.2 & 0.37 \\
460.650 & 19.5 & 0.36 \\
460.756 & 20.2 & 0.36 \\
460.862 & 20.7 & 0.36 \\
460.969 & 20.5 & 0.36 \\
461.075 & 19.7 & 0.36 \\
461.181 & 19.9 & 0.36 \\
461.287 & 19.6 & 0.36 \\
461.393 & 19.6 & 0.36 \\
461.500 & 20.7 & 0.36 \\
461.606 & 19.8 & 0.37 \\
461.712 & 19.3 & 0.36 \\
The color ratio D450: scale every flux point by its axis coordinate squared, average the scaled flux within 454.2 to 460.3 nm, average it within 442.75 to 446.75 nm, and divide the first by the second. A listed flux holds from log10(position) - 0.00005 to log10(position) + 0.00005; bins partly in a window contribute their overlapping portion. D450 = 1.17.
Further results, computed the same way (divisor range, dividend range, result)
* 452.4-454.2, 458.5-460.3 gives 1.10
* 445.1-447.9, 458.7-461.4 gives 1.17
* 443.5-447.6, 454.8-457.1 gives 1.15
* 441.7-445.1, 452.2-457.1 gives 1.11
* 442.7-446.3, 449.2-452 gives 1.15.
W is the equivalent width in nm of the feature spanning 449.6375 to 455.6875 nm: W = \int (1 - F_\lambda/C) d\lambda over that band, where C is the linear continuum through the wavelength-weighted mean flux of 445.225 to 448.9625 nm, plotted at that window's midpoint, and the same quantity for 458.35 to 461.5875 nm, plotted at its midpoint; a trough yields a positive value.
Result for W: -0.088 nm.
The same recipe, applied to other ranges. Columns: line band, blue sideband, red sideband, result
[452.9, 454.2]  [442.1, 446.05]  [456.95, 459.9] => 0.036 nm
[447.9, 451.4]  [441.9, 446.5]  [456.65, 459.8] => -0.161 nm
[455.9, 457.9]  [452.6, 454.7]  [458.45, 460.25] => -0.110 nm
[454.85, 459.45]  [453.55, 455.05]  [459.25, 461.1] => -0.058 nm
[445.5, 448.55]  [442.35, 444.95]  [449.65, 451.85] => 0.114 nm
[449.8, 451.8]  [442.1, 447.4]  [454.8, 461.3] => -0.133 nm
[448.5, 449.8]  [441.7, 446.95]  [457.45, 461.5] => -0.048 nm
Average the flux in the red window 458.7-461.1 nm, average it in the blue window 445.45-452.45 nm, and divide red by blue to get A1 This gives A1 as 1.05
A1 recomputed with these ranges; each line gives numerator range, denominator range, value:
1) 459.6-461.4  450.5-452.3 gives 0.99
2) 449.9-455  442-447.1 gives 1.08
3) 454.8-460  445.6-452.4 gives 1.03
